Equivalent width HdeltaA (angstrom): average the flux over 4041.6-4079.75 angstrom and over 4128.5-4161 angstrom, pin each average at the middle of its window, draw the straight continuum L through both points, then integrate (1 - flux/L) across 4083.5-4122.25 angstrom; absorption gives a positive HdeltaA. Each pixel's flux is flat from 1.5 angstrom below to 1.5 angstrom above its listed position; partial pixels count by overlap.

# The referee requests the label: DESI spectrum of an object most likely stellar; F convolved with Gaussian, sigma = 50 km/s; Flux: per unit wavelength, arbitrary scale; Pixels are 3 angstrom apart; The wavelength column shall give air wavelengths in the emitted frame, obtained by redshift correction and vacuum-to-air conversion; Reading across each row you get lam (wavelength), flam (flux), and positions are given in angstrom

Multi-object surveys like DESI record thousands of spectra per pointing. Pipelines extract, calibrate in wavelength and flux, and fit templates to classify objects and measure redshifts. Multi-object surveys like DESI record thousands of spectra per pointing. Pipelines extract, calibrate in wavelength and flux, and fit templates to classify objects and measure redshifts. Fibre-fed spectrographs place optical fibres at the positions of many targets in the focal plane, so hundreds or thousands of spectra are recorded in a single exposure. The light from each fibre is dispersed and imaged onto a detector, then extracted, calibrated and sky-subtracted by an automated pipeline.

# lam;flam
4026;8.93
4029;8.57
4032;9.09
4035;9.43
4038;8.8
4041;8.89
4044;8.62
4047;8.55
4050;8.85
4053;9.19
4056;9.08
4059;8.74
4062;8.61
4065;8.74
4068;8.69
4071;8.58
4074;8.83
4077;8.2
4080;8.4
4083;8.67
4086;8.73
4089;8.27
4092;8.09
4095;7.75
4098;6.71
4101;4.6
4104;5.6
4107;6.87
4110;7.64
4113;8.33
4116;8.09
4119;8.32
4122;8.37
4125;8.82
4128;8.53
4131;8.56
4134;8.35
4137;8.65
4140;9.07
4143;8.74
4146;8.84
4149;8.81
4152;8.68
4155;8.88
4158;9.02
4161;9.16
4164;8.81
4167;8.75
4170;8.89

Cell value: 5.5 angstrom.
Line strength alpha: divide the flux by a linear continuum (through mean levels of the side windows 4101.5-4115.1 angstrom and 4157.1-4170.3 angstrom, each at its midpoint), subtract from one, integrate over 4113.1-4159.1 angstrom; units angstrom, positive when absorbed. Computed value -4.1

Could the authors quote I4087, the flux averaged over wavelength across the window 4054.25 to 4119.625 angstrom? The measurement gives 7.98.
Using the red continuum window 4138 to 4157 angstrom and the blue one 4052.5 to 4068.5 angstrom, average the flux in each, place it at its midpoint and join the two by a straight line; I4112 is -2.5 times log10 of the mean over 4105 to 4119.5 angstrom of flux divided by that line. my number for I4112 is 0.14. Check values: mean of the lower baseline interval 8.83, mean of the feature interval 7.74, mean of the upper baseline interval 8.84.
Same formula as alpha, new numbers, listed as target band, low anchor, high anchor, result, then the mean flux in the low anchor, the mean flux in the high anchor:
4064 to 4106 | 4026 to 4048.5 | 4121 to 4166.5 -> 4.7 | 8.86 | 8.76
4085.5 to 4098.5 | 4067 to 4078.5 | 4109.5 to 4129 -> 0.8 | 8.57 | 8.33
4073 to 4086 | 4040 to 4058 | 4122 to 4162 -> 0.4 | 8.86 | 8.76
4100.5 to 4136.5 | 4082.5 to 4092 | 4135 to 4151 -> 3.6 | 8.47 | 8.8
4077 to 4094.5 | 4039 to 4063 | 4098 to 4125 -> -1.0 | 8.82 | 7.29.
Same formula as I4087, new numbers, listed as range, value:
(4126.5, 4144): 8.65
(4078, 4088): 8.56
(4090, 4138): 7.7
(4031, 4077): 8.82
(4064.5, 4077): 8.65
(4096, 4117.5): 6.86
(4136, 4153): 8.81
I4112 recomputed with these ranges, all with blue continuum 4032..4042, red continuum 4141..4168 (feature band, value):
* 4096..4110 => 0.40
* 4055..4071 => 0.03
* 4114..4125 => 0.07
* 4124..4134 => 0.04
